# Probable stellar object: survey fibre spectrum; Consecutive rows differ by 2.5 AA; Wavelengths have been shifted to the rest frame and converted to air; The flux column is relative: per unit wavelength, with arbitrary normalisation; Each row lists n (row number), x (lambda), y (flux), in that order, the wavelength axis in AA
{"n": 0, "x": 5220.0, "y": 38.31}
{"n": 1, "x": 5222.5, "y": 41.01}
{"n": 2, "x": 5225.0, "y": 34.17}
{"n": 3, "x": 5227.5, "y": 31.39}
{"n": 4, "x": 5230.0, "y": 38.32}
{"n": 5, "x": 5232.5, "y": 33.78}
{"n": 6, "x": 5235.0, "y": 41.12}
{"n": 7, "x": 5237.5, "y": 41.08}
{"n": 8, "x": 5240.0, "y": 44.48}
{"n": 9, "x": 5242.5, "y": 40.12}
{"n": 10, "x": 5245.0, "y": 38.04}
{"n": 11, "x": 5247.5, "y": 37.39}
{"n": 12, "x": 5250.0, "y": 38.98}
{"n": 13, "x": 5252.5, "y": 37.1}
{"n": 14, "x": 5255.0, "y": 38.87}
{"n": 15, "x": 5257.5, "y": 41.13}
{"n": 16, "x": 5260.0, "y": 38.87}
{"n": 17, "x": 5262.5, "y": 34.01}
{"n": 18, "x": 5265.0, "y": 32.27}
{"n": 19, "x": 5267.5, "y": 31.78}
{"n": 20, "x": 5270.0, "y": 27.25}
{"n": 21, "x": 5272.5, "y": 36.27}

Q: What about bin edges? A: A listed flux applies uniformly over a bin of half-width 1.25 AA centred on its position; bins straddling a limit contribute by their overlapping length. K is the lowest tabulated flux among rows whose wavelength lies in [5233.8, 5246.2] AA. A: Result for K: 38.04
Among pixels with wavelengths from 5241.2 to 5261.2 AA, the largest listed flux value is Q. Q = 41.13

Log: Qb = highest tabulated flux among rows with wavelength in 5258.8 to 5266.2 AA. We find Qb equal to 38.87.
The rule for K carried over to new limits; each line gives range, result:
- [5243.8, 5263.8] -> 34.01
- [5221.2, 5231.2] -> 31.39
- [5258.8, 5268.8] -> 31.78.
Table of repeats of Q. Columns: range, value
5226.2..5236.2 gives 41.12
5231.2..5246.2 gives 44.48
